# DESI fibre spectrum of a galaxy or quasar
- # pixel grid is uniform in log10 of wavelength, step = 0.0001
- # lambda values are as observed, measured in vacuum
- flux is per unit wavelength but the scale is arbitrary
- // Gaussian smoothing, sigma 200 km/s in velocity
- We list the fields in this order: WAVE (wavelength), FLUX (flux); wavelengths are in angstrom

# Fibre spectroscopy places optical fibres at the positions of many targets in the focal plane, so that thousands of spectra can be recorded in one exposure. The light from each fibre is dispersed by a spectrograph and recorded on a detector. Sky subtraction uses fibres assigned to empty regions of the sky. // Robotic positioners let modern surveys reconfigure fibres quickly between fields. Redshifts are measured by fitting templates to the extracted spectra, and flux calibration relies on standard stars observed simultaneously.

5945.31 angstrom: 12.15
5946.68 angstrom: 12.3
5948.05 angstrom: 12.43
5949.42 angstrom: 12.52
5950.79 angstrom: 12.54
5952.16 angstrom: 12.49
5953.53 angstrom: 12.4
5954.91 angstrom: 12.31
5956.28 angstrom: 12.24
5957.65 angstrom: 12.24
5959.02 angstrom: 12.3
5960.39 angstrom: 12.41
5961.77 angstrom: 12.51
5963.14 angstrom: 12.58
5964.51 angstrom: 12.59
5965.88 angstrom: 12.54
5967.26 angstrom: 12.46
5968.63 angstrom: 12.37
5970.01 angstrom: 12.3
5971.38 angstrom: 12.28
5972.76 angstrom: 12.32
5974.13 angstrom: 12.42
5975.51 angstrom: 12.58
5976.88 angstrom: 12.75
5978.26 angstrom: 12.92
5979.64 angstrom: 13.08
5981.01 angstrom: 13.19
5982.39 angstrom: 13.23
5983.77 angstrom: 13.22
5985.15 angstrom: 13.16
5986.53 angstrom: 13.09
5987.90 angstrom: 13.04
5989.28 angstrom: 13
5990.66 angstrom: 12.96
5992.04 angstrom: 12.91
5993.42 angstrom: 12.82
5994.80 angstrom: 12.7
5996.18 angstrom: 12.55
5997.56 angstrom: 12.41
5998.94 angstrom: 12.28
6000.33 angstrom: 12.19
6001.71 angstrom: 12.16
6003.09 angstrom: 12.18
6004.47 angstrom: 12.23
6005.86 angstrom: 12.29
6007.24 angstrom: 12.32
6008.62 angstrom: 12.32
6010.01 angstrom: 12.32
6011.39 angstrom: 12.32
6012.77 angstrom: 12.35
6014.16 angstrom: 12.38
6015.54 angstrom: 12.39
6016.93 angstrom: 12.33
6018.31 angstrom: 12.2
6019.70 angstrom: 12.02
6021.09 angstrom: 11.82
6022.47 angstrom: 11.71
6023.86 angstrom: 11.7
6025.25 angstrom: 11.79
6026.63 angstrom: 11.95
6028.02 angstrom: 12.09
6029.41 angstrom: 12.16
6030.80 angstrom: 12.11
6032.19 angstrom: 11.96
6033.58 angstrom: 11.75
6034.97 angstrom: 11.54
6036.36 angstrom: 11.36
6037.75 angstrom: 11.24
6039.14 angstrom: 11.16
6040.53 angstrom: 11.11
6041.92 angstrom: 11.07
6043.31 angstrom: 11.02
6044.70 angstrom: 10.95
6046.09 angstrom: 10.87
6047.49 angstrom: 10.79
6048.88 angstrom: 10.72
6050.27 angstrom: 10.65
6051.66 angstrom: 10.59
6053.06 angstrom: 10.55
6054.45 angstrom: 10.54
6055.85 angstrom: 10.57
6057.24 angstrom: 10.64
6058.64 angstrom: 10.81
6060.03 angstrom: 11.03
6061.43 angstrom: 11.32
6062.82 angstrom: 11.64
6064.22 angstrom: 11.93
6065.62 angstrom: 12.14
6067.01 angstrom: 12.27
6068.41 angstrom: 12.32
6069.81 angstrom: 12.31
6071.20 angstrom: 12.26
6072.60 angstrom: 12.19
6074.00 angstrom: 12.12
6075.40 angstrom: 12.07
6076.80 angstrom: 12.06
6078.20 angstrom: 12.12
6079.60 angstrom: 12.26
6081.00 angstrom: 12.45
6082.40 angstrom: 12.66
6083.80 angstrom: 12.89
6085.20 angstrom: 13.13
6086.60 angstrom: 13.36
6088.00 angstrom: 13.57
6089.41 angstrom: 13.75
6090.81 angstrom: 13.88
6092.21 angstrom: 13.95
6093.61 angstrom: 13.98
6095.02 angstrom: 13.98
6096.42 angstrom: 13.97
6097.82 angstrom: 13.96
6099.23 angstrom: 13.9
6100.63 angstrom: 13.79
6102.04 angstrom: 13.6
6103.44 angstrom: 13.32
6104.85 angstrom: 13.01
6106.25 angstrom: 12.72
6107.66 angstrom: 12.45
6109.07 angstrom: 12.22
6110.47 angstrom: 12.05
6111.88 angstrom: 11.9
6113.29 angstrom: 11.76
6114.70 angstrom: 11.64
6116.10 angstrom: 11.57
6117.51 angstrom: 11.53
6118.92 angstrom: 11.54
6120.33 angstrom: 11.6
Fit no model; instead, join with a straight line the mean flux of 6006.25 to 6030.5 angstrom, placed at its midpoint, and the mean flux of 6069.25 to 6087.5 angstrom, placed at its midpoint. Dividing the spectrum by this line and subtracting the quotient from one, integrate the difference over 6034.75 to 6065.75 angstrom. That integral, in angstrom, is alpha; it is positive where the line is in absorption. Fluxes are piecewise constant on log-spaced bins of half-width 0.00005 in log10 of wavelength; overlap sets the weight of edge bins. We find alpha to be 3.2 angstrom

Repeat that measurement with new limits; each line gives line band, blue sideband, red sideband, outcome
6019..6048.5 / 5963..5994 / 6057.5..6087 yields 2.1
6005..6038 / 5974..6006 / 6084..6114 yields 2.2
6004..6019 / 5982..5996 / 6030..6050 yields -0.1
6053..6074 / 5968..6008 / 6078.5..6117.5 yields 2.2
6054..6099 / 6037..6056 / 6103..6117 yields -3.7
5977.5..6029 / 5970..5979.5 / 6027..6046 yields -1.7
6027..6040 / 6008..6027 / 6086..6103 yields 0.8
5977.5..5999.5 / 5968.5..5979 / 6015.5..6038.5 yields -1.1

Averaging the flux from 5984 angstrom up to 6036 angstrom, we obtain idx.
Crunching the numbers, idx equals 12.3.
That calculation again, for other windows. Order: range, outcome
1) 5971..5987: 12.9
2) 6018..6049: 11.5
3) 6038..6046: 11.1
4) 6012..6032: 12.1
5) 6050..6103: 12.4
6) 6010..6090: 11.8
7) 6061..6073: 12.1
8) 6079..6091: 13.1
